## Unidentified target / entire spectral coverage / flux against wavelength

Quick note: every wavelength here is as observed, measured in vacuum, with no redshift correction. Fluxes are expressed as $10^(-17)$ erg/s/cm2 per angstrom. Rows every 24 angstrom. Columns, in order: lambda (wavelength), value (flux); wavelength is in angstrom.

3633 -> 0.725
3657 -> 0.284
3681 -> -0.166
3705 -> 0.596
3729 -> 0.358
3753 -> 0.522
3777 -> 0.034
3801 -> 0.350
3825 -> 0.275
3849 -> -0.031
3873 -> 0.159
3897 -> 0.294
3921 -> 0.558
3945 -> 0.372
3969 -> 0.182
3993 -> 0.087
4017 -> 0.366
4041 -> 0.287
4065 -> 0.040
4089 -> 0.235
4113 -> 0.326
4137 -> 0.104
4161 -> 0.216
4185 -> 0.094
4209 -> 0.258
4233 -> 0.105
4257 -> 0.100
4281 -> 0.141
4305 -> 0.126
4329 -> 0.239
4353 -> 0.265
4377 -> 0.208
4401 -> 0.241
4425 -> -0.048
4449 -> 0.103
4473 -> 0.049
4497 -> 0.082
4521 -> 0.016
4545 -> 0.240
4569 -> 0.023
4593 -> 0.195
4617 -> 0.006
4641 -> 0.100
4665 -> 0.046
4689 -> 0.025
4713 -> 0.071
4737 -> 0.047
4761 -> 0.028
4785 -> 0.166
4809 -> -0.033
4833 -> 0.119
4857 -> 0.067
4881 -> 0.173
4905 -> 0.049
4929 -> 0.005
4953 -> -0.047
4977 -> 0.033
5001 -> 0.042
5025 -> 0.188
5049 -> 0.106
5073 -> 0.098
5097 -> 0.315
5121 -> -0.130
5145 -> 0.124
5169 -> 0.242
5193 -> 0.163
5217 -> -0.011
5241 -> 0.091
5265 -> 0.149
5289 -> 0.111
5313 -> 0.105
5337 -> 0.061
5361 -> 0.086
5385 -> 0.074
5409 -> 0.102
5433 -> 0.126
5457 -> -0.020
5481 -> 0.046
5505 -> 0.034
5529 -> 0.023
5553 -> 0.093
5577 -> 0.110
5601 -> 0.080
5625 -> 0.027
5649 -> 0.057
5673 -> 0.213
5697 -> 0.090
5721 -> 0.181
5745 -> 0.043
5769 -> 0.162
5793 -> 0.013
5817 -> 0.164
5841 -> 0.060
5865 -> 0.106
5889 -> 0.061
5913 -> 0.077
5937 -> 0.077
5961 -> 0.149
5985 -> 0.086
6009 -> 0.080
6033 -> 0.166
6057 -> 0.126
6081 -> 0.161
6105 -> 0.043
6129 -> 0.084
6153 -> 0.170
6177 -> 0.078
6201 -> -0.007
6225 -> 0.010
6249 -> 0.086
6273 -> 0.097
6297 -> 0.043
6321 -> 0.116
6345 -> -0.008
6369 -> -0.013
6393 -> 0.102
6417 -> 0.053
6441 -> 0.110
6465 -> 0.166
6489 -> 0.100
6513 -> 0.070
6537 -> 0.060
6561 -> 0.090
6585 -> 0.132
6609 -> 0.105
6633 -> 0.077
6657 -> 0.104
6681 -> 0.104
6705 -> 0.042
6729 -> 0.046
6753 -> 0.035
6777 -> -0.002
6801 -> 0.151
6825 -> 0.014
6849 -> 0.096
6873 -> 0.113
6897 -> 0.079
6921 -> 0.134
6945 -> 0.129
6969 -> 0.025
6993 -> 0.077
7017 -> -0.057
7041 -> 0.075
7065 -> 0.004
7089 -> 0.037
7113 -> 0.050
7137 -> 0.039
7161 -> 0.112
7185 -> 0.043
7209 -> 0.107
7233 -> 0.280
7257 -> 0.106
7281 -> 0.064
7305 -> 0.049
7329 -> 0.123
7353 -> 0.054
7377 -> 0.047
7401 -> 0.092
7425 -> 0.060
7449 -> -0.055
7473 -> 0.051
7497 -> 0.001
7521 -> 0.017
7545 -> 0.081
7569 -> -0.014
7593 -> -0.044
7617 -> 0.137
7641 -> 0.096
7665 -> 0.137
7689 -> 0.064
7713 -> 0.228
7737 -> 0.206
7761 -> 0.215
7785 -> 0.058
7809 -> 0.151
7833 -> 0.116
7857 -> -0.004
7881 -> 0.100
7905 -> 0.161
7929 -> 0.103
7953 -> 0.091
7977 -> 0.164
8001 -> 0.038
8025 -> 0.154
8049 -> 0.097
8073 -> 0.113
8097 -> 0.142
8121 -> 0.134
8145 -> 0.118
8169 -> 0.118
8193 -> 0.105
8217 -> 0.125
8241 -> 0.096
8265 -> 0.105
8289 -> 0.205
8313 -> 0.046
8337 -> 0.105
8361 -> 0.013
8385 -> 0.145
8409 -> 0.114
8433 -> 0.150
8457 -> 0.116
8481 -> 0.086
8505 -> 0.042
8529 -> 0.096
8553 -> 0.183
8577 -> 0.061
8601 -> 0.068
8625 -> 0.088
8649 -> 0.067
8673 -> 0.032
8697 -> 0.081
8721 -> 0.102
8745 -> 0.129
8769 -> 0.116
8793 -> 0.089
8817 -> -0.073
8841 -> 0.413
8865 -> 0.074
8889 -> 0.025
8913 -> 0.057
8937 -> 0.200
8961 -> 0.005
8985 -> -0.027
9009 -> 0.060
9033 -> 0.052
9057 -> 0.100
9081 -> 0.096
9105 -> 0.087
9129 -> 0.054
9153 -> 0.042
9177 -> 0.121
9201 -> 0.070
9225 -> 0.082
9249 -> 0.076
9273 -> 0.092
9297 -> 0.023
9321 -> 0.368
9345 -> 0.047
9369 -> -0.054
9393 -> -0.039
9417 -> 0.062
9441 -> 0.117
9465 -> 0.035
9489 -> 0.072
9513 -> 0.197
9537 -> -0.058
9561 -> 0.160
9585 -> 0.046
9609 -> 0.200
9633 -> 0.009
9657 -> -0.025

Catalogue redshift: 0.94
